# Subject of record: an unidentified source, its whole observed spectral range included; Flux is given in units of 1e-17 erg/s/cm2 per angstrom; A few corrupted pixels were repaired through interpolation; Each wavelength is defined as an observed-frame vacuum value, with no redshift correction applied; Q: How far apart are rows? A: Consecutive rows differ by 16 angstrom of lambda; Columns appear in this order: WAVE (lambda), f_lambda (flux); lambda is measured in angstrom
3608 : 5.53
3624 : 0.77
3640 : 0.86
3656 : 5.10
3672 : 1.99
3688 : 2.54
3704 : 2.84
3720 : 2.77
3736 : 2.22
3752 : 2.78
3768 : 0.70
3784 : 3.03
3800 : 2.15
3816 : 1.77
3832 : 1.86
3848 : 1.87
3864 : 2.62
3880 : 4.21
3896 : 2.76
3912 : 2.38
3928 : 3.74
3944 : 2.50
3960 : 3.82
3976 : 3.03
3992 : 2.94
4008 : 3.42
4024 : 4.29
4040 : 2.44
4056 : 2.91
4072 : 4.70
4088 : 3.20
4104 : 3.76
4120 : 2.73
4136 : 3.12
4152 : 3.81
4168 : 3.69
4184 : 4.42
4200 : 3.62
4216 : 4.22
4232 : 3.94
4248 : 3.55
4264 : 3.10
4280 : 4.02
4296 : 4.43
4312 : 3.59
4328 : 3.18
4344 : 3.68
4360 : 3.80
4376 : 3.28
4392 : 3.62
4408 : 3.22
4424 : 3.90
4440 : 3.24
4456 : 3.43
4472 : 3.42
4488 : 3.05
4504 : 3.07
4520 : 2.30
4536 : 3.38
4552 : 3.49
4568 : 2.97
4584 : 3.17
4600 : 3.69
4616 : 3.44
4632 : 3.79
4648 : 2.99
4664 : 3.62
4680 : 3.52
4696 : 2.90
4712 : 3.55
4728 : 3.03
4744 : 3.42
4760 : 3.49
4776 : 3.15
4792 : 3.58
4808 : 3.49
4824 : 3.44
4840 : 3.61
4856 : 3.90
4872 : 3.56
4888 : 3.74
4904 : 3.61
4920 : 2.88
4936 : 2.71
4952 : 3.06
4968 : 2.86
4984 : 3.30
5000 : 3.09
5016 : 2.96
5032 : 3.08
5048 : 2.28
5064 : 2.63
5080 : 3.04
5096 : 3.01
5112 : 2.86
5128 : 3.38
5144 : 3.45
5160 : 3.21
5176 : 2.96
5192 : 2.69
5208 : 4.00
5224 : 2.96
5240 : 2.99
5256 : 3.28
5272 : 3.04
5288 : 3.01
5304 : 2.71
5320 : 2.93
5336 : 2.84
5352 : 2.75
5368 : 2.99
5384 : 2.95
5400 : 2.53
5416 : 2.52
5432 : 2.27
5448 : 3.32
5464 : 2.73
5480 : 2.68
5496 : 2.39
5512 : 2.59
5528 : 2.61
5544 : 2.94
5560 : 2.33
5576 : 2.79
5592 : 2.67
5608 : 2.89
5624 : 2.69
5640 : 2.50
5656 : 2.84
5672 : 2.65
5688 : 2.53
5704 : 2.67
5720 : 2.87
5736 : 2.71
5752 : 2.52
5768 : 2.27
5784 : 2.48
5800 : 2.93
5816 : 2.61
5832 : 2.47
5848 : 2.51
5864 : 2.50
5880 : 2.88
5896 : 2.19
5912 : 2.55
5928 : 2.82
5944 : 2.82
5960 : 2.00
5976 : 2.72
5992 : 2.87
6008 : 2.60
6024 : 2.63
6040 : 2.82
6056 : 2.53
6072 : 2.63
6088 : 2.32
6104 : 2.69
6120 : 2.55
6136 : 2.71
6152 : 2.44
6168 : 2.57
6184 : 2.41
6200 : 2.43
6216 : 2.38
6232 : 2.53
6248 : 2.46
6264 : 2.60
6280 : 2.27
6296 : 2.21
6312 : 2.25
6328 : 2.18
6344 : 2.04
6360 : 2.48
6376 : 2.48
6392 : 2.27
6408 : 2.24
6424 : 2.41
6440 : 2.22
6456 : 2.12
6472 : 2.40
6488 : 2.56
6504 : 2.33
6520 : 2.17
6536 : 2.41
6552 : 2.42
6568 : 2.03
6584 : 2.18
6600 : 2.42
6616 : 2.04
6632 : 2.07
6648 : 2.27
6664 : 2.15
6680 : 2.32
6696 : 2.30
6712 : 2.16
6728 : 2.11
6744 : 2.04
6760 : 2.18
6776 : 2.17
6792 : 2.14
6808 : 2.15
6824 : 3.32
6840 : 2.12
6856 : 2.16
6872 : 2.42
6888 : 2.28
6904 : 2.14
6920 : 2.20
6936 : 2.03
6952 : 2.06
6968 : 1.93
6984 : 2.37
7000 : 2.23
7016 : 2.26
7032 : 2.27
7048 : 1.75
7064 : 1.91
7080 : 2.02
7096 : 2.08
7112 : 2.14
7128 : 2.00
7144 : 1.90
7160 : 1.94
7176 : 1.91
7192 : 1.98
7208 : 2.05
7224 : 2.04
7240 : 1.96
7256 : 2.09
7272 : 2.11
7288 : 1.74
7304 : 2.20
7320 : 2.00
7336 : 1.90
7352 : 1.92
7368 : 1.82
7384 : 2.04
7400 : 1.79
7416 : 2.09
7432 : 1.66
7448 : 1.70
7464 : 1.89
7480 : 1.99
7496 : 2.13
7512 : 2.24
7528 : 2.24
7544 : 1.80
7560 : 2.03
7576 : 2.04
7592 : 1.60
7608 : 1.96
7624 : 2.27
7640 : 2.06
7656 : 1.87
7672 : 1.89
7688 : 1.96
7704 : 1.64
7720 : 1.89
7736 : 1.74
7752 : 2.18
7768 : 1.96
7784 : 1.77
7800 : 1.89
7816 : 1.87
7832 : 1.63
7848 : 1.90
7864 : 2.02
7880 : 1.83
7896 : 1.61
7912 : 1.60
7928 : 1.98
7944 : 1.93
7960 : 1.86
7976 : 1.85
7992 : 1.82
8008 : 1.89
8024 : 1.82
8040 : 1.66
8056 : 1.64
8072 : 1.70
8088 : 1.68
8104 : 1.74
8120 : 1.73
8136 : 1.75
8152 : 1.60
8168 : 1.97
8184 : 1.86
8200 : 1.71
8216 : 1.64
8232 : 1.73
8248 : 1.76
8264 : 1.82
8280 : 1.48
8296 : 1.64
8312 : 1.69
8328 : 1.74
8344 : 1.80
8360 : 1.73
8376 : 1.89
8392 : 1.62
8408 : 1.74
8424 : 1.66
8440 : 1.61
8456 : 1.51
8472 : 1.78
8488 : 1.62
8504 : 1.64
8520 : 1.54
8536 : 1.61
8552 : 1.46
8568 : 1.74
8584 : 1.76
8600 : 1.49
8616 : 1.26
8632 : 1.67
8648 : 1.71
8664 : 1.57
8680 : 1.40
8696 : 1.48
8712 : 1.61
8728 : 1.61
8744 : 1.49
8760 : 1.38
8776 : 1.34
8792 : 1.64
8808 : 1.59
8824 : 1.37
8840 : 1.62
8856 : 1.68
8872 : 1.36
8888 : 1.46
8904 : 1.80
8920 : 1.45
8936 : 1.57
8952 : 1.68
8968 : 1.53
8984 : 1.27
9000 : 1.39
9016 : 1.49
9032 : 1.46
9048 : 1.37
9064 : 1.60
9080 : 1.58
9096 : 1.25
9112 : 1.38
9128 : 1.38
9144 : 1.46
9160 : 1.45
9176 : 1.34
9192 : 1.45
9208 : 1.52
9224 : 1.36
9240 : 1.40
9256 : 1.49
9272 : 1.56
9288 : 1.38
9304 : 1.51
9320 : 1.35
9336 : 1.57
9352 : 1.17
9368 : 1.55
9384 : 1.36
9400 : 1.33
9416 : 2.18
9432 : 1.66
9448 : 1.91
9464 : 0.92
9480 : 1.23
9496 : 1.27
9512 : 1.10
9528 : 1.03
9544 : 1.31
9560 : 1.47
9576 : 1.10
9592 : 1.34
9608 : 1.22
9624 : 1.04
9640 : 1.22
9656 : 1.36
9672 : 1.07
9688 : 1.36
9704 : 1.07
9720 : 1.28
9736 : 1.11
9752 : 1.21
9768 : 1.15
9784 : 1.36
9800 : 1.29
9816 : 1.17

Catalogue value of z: 0.038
